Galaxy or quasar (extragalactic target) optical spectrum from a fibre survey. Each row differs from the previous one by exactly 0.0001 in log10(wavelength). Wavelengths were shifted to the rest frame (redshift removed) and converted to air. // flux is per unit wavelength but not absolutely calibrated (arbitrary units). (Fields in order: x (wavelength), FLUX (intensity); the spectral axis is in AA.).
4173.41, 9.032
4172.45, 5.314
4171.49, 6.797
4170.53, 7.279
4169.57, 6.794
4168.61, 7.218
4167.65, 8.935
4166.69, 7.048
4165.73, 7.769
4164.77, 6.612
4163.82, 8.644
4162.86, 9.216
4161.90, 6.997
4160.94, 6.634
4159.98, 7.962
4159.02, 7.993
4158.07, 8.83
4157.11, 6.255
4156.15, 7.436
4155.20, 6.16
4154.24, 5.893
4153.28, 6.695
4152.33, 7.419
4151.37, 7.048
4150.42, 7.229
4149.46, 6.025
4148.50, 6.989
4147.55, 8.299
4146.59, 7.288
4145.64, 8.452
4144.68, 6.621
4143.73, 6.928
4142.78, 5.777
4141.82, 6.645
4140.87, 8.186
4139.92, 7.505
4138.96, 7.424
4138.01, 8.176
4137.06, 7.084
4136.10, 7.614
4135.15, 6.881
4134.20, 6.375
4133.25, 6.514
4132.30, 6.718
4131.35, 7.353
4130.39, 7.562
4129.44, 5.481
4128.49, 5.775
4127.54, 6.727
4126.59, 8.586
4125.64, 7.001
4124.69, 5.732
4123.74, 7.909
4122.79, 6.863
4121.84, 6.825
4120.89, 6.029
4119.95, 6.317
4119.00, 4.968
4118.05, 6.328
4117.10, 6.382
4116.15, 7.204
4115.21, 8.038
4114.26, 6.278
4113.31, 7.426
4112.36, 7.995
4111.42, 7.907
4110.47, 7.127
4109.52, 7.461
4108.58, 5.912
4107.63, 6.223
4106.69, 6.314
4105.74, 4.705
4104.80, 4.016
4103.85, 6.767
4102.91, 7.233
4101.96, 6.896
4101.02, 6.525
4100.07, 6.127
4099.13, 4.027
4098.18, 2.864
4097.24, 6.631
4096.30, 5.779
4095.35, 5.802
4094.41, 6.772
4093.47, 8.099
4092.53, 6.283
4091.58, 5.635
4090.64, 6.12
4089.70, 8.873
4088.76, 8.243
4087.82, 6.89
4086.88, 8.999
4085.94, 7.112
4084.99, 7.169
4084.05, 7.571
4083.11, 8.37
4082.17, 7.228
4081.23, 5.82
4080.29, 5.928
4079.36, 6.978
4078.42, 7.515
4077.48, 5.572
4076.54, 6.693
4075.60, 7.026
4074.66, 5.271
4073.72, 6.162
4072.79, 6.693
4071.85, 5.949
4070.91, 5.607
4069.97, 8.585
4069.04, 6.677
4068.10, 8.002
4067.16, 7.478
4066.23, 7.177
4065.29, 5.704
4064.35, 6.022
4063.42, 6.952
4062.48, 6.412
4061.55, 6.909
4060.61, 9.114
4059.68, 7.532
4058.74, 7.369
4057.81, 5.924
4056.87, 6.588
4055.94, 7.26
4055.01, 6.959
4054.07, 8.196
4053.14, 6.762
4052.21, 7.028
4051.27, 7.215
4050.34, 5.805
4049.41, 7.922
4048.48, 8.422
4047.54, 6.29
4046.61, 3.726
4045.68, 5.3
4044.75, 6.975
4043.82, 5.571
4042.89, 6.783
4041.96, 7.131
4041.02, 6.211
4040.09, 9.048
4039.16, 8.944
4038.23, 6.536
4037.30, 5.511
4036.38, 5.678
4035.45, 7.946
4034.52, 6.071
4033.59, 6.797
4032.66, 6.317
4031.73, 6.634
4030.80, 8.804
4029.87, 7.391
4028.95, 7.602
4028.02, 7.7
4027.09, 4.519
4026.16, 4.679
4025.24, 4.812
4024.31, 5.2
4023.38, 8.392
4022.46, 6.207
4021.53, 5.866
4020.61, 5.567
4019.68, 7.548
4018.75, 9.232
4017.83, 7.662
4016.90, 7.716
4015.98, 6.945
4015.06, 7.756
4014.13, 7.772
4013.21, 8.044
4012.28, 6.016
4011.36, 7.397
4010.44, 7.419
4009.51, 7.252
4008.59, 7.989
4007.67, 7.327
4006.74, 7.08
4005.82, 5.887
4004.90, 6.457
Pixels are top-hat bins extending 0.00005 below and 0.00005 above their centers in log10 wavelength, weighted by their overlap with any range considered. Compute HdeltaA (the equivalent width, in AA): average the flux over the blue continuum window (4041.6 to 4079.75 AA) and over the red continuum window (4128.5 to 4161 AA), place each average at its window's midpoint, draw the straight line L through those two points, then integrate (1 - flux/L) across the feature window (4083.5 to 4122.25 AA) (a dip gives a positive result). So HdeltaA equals 1.9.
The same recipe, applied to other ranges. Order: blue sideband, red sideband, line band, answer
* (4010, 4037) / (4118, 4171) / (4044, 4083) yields 1.1 AA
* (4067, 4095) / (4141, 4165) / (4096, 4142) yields 3.1 AA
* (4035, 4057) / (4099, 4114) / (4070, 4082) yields 0.5 AA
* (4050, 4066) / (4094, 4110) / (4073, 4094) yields -2.2 AA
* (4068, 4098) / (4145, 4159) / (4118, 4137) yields 0.9 AA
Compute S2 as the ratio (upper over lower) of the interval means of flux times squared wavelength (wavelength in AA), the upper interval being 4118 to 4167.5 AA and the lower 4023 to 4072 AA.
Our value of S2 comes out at 1.09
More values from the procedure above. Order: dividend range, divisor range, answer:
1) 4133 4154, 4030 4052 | 1.11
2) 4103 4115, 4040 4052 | 1.03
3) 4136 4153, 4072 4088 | 1.09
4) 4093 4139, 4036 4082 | 1.00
